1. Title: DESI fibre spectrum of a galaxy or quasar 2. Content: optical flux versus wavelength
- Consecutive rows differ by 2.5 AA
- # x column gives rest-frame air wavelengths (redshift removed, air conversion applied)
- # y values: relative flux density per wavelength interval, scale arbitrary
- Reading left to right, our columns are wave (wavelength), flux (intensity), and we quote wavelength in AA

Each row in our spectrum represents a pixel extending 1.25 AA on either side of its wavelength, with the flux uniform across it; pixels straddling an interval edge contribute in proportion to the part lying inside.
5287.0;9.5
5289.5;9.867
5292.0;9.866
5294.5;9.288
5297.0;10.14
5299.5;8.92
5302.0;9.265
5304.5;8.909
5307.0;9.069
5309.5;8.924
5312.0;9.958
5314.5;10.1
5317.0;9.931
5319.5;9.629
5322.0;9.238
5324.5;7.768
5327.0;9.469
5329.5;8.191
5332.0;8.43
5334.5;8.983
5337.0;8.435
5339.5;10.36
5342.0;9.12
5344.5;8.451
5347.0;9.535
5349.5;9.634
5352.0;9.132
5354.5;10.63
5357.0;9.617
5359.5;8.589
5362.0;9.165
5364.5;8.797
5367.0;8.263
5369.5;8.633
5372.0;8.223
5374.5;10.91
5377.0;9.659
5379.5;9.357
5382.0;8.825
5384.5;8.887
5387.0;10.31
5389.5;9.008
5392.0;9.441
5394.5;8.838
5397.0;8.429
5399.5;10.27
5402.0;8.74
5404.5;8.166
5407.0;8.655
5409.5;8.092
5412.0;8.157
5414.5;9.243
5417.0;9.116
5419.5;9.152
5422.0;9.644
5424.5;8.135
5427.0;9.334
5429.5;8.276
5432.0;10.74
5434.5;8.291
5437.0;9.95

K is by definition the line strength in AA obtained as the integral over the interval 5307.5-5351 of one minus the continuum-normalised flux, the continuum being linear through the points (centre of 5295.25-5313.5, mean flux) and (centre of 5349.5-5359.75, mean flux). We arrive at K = 1.3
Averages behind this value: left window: 9.32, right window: 9.6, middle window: 9.18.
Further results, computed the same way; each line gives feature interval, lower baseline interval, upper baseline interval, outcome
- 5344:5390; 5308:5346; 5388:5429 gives -1.2 AA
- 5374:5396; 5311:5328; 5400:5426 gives -1.1 AA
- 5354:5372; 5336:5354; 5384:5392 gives 0.8 AA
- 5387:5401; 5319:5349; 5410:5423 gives -0.5 AA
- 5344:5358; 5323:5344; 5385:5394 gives -0.8 AA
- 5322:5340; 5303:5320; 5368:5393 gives 1.3 AA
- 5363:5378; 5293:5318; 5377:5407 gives 0.2 AA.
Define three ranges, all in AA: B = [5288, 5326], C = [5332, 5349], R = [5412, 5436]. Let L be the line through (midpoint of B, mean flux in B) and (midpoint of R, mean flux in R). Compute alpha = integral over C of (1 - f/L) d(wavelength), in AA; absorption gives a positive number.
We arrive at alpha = 0.33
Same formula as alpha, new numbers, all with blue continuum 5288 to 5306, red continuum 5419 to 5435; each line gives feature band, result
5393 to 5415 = 1.1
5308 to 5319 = -0.3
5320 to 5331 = 0.8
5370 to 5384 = -0.1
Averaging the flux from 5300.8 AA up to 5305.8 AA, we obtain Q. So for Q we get 9.09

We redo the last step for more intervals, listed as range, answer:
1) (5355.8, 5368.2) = 8.89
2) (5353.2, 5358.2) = 10.1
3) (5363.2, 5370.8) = 8.57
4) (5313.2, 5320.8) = 9.88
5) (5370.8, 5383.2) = 9.4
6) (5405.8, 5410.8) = 8.37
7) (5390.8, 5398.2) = 8.9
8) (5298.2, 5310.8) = 9.03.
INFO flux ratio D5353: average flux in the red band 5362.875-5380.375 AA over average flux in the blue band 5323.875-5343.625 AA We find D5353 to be 1.03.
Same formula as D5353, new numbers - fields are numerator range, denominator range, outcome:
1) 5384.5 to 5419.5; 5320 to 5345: 1.01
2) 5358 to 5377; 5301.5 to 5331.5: 0.98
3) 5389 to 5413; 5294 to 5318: 0.93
